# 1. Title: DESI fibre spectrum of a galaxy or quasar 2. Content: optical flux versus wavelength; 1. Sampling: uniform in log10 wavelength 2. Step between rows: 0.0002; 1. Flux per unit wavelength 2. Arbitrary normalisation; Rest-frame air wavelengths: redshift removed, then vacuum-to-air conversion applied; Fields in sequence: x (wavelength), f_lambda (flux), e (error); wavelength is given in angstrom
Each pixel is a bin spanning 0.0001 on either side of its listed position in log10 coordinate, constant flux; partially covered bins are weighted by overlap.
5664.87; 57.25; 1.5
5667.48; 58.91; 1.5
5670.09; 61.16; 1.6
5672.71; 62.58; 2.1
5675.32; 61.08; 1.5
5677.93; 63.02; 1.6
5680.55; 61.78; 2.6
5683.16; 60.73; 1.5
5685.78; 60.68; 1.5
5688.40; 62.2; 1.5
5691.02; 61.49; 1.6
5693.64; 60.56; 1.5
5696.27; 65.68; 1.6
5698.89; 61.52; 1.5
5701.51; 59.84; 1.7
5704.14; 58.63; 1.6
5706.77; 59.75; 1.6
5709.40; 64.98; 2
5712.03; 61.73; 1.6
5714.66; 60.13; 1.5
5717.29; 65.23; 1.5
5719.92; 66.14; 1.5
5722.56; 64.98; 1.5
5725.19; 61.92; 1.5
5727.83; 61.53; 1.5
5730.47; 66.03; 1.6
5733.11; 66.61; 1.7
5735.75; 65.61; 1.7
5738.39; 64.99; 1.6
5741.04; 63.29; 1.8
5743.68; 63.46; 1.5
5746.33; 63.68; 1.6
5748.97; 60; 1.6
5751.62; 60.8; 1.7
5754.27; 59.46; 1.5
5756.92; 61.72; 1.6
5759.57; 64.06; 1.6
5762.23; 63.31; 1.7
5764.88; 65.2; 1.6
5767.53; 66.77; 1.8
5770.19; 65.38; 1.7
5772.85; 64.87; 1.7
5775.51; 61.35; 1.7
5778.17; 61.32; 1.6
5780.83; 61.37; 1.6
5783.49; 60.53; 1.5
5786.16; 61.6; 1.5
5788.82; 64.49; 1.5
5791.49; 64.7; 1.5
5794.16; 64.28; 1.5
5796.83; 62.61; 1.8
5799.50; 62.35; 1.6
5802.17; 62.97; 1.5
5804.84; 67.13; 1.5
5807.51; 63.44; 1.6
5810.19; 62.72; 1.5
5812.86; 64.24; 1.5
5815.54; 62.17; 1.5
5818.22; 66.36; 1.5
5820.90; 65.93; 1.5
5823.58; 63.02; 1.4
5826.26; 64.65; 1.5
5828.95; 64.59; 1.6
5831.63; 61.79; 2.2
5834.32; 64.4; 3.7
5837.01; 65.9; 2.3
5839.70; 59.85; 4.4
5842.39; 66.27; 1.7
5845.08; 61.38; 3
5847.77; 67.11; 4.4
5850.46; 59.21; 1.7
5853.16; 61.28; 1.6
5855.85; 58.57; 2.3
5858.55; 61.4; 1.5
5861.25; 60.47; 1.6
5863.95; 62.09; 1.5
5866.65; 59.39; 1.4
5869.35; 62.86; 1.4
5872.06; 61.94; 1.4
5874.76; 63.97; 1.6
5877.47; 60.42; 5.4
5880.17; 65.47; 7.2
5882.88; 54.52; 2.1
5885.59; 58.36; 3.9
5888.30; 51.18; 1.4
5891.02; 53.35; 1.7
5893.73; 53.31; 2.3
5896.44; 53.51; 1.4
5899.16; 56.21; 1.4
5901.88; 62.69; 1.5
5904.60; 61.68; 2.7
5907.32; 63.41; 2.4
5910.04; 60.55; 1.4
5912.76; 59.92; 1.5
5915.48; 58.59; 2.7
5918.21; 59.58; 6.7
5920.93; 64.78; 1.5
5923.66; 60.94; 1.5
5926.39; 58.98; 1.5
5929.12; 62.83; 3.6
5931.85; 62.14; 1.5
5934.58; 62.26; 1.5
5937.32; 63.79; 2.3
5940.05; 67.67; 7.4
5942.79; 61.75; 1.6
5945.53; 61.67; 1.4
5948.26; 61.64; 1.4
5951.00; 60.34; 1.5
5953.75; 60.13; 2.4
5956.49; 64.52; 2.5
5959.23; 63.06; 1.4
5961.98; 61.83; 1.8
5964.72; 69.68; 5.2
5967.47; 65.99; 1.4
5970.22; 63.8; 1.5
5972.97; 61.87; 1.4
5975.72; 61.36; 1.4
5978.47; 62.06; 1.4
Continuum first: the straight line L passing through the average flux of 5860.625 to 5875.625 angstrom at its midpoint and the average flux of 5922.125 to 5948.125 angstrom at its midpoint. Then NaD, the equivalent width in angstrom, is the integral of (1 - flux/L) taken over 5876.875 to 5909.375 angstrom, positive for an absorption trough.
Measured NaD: 2.2 angstrom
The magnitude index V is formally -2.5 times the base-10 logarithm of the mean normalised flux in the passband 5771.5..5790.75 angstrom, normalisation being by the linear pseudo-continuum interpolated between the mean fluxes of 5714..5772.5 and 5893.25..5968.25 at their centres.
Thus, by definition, 0.02 mag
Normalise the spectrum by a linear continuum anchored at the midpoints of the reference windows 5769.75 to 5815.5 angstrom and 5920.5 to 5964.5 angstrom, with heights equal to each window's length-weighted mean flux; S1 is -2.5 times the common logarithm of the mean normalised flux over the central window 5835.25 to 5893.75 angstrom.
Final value 0.04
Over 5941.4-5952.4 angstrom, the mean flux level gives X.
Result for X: 61.3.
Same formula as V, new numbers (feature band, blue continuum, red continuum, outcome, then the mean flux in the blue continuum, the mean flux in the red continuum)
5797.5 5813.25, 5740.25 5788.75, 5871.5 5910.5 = -0.041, 62.7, 58.6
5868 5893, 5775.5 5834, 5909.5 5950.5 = 0.062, 63.4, 61.8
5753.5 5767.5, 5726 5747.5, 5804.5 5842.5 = 0.016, 64.3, 64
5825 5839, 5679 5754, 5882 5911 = -0.087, 62.6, 57.2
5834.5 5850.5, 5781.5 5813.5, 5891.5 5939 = -0.027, 63.4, 60.2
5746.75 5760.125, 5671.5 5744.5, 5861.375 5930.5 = 0.013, 62.7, 59.6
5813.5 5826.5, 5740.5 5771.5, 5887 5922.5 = -0.058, 63.1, 58.4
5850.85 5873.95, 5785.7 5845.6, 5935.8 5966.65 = 0.046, 63.8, 63.3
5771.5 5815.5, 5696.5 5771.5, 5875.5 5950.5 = -0.017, 63.1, 60.1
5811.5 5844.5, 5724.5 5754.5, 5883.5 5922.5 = -0.060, 63.3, 58.3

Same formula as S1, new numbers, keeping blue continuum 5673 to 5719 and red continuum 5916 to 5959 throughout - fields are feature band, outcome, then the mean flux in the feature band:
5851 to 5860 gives 0.03 mag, 60.3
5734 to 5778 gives -0.03 mag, 63.3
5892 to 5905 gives 0.09 mag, 57.1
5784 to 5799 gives -0.02 mag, 63.3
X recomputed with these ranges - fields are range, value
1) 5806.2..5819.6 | 63.8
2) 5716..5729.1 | 64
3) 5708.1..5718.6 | 63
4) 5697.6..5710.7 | 60.9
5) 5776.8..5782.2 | 61.4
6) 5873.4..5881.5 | 63.3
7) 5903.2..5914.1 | 61.4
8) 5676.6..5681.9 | 62.5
